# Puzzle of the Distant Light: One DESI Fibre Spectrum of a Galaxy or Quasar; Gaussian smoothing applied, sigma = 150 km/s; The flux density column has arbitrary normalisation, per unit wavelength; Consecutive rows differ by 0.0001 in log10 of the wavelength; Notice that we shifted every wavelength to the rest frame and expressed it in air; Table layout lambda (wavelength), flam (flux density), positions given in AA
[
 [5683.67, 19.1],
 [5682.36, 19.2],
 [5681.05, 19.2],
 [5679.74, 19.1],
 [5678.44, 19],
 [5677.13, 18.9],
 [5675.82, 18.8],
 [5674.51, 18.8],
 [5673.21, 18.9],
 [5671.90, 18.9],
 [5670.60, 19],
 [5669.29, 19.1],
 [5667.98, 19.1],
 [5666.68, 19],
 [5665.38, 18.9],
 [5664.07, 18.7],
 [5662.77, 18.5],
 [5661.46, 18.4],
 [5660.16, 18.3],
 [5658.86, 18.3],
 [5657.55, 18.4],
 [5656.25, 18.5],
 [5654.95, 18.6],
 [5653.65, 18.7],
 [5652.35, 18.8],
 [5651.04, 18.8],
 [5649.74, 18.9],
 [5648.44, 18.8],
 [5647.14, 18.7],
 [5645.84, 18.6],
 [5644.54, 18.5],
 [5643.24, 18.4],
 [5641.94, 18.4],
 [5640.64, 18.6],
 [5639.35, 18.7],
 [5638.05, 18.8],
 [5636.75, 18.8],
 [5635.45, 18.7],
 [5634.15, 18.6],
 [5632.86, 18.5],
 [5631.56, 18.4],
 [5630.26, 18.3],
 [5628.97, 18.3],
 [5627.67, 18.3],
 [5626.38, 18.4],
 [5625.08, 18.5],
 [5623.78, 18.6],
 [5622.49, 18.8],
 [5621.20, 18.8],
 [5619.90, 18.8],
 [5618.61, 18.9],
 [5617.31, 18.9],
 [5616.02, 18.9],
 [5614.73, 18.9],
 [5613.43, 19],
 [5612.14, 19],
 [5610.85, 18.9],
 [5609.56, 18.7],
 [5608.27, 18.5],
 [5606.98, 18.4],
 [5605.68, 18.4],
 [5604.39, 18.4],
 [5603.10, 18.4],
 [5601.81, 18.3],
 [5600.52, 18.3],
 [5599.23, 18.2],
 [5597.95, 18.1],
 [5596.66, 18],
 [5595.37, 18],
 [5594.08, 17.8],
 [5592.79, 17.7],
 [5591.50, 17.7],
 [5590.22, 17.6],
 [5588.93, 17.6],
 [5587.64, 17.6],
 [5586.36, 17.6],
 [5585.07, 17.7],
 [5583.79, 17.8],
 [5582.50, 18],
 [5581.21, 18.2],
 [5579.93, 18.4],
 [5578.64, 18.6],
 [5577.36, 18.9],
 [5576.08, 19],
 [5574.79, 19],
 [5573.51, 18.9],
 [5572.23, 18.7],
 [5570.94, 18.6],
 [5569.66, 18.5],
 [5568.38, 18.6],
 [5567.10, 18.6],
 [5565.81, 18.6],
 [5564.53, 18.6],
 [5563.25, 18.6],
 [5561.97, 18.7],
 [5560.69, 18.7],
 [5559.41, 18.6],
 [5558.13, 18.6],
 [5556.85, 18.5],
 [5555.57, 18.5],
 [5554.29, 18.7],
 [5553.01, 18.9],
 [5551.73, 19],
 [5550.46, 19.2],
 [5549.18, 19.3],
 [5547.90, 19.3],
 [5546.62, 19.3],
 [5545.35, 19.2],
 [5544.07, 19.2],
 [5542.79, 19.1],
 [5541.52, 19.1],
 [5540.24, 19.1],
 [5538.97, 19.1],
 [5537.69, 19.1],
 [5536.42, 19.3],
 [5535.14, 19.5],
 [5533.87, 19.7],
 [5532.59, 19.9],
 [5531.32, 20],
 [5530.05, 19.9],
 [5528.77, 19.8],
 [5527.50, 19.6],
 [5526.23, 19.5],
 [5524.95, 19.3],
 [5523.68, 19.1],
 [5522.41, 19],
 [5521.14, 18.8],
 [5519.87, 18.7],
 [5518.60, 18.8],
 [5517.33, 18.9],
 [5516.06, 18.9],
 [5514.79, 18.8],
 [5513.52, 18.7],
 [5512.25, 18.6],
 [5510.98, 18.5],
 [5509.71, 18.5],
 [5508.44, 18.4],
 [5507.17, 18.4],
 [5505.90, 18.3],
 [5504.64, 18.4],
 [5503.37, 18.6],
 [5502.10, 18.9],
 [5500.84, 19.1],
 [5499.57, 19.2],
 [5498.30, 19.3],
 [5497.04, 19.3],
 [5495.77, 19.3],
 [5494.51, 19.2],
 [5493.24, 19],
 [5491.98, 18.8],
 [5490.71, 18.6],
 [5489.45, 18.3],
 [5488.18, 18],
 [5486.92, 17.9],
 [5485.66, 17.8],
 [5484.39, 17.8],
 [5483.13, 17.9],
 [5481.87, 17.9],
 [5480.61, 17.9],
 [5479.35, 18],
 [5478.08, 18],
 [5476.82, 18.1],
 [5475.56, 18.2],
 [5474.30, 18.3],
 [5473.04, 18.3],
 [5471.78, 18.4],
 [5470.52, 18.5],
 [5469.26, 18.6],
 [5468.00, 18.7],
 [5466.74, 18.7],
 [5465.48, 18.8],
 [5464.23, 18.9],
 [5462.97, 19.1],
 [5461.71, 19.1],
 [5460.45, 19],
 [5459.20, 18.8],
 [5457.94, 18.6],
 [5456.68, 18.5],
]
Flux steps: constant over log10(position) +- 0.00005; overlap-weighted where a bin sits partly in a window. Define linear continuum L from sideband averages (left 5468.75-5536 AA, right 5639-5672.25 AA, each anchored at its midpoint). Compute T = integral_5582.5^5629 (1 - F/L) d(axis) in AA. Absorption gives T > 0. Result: 0.9 AA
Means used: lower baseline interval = 18.7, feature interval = 18.3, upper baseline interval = 18.7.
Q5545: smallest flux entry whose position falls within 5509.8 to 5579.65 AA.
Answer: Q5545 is 18.5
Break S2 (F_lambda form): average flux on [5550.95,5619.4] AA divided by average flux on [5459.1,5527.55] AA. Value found 1.0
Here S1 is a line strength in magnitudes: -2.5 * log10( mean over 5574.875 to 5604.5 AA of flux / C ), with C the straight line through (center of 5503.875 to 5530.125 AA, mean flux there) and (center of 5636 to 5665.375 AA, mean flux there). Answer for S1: 0.04 mag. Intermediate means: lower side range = 18.9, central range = 18.1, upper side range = 18.6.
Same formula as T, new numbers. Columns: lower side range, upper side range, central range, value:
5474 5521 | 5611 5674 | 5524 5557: -1.3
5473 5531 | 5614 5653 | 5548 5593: 0.5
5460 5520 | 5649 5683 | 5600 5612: 0.1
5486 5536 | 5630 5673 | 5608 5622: -0.1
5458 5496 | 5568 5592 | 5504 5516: -0.1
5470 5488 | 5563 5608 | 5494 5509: -0.6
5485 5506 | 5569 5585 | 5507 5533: -0.6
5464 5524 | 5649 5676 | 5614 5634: 0.1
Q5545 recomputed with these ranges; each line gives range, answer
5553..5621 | 17.6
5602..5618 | 18.4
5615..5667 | 18.3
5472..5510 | 17.8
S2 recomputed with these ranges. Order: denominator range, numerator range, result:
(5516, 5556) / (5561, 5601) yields 0.95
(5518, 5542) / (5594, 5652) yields 0.96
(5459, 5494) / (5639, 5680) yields 1.02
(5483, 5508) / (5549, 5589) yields 1.00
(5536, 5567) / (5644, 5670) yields 0.99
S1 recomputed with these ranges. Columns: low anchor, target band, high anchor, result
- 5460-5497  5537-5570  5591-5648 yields -0.02 mag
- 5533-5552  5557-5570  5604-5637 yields 0.03 mag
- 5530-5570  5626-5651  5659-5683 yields 0.02 mag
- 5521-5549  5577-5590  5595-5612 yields 0.04 mag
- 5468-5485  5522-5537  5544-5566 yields -0.05 mag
